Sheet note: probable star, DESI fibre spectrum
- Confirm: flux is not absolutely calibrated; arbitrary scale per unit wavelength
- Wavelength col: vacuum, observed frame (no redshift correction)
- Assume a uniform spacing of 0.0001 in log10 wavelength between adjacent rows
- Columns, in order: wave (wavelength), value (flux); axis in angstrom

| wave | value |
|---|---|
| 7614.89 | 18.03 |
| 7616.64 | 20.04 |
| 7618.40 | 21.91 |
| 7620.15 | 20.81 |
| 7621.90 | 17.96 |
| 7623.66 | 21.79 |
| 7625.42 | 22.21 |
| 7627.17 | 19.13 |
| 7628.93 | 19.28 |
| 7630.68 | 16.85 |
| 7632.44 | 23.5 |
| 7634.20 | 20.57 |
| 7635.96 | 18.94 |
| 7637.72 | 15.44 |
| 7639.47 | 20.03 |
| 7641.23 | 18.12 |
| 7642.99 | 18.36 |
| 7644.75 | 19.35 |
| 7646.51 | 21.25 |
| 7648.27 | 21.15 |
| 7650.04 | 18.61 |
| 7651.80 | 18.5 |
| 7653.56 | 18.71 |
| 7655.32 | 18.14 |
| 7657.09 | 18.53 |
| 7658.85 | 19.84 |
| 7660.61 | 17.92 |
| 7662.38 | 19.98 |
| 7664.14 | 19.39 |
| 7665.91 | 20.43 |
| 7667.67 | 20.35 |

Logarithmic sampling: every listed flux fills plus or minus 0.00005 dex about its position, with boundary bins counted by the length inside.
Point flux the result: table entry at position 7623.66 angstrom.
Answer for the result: 21.79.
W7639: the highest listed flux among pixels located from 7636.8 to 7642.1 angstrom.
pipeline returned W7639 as 20.03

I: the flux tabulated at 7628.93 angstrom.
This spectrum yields 19.28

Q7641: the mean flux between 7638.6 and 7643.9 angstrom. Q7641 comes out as 18.8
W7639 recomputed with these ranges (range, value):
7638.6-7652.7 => 21.25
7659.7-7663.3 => 19.98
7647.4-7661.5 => 21.15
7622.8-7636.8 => 23.5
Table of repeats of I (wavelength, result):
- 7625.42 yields 22.21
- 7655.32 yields 18.14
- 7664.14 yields 19.39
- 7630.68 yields 16.85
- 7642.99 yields 18.36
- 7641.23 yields 18.12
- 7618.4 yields 21.91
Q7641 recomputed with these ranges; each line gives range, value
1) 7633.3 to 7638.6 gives 18.3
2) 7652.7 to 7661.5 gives 18.6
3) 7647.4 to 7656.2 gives 19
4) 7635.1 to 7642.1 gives 18.1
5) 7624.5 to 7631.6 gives 19.4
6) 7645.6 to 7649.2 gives 21.1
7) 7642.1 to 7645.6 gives 18.8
